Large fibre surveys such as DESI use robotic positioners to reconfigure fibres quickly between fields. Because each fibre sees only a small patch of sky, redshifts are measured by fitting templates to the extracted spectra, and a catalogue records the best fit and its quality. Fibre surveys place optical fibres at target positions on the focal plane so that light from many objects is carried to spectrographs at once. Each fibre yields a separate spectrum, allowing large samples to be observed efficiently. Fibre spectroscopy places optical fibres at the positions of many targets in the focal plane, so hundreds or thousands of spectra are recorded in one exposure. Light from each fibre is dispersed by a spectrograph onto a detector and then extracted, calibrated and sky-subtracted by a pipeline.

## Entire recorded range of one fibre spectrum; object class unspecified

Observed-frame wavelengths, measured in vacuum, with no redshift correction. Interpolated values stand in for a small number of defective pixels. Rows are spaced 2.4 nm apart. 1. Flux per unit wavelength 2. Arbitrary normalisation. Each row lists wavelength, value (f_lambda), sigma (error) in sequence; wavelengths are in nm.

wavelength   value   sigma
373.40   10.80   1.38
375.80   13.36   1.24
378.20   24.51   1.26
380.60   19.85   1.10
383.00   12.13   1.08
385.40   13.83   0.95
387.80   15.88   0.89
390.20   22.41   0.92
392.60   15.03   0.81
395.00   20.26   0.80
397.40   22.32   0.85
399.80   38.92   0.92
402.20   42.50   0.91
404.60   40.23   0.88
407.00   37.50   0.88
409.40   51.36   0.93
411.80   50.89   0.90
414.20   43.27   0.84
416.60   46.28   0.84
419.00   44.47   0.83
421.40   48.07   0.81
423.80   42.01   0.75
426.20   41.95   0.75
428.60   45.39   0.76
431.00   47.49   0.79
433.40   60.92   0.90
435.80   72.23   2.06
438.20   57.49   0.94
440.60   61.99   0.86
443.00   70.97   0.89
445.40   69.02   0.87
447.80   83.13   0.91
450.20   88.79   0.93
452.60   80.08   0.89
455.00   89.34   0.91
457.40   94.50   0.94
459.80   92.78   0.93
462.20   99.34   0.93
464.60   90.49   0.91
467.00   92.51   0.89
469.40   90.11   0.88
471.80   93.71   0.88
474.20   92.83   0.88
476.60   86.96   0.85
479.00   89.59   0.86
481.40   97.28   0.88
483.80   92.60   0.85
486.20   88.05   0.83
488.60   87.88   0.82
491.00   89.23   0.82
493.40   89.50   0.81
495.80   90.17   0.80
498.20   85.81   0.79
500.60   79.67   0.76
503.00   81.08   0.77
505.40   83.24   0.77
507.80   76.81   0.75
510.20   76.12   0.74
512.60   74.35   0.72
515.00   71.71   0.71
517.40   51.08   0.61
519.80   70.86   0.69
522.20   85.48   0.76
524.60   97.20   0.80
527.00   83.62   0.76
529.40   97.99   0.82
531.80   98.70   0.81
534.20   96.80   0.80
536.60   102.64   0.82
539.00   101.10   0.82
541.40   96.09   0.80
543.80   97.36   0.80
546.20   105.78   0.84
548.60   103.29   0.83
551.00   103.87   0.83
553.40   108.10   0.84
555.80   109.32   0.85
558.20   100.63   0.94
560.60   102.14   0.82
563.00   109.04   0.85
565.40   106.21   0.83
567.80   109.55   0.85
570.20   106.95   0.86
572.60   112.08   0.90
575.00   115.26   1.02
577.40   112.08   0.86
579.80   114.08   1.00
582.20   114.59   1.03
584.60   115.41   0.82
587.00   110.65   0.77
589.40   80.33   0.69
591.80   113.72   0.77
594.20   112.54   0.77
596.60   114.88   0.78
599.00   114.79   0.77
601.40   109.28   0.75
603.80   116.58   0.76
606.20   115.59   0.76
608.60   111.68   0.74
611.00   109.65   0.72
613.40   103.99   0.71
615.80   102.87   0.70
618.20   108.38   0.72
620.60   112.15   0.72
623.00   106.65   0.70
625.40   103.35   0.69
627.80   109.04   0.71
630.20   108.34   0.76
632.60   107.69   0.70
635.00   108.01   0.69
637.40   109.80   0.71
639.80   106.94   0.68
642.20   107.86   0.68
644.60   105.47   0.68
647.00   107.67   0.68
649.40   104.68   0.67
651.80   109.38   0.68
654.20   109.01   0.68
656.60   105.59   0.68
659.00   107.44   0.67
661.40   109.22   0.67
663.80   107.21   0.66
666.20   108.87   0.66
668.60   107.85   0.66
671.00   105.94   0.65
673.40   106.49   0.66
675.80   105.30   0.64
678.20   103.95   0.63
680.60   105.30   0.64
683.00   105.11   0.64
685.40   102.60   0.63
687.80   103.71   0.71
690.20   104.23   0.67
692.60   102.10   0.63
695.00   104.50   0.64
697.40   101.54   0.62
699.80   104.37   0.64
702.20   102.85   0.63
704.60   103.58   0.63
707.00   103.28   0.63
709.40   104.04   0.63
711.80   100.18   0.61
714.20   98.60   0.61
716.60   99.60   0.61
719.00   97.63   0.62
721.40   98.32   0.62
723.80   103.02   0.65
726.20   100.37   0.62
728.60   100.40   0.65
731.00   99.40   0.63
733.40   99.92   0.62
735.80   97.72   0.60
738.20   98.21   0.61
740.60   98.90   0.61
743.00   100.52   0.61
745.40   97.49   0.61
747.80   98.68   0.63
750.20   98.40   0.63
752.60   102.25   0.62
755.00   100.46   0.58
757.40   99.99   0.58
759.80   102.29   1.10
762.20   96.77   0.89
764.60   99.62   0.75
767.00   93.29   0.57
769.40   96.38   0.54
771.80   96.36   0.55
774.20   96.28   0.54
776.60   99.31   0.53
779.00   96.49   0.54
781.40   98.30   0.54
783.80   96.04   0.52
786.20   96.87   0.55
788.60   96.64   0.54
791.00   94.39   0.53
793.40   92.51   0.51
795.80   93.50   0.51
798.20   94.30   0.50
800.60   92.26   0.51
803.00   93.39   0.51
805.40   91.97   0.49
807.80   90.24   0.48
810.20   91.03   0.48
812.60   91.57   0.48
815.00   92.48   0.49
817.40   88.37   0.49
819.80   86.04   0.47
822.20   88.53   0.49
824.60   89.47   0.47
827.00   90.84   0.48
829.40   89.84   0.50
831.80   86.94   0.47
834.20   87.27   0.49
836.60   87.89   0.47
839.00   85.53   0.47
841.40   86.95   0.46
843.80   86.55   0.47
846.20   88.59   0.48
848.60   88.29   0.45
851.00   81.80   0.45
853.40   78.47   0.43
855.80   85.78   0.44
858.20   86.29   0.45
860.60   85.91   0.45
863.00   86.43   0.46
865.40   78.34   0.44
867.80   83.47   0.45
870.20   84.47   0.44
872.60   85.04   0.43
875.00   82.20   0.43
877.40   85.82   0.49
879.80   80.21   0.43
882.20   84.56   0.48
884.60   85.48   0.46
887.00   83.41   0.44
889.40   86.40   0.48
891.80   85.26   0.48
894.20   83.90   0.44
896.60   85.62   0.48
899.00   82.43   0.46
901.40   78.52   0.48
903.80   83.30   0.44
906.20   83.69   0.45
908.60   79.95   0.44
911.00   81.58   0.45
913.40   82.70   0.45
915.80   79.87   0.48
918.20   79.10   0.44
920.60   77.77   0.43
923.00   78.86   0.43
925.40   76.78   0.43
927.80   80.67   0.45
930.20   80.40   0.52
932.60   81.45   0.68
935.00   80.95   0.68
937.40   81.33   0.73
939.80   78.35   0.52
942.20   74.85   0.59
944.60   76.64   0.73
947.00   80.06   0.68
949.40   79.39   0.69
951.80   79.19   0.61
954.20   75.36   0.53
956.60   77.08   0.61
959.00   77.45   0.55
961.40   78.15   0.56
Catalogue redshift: 0.000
